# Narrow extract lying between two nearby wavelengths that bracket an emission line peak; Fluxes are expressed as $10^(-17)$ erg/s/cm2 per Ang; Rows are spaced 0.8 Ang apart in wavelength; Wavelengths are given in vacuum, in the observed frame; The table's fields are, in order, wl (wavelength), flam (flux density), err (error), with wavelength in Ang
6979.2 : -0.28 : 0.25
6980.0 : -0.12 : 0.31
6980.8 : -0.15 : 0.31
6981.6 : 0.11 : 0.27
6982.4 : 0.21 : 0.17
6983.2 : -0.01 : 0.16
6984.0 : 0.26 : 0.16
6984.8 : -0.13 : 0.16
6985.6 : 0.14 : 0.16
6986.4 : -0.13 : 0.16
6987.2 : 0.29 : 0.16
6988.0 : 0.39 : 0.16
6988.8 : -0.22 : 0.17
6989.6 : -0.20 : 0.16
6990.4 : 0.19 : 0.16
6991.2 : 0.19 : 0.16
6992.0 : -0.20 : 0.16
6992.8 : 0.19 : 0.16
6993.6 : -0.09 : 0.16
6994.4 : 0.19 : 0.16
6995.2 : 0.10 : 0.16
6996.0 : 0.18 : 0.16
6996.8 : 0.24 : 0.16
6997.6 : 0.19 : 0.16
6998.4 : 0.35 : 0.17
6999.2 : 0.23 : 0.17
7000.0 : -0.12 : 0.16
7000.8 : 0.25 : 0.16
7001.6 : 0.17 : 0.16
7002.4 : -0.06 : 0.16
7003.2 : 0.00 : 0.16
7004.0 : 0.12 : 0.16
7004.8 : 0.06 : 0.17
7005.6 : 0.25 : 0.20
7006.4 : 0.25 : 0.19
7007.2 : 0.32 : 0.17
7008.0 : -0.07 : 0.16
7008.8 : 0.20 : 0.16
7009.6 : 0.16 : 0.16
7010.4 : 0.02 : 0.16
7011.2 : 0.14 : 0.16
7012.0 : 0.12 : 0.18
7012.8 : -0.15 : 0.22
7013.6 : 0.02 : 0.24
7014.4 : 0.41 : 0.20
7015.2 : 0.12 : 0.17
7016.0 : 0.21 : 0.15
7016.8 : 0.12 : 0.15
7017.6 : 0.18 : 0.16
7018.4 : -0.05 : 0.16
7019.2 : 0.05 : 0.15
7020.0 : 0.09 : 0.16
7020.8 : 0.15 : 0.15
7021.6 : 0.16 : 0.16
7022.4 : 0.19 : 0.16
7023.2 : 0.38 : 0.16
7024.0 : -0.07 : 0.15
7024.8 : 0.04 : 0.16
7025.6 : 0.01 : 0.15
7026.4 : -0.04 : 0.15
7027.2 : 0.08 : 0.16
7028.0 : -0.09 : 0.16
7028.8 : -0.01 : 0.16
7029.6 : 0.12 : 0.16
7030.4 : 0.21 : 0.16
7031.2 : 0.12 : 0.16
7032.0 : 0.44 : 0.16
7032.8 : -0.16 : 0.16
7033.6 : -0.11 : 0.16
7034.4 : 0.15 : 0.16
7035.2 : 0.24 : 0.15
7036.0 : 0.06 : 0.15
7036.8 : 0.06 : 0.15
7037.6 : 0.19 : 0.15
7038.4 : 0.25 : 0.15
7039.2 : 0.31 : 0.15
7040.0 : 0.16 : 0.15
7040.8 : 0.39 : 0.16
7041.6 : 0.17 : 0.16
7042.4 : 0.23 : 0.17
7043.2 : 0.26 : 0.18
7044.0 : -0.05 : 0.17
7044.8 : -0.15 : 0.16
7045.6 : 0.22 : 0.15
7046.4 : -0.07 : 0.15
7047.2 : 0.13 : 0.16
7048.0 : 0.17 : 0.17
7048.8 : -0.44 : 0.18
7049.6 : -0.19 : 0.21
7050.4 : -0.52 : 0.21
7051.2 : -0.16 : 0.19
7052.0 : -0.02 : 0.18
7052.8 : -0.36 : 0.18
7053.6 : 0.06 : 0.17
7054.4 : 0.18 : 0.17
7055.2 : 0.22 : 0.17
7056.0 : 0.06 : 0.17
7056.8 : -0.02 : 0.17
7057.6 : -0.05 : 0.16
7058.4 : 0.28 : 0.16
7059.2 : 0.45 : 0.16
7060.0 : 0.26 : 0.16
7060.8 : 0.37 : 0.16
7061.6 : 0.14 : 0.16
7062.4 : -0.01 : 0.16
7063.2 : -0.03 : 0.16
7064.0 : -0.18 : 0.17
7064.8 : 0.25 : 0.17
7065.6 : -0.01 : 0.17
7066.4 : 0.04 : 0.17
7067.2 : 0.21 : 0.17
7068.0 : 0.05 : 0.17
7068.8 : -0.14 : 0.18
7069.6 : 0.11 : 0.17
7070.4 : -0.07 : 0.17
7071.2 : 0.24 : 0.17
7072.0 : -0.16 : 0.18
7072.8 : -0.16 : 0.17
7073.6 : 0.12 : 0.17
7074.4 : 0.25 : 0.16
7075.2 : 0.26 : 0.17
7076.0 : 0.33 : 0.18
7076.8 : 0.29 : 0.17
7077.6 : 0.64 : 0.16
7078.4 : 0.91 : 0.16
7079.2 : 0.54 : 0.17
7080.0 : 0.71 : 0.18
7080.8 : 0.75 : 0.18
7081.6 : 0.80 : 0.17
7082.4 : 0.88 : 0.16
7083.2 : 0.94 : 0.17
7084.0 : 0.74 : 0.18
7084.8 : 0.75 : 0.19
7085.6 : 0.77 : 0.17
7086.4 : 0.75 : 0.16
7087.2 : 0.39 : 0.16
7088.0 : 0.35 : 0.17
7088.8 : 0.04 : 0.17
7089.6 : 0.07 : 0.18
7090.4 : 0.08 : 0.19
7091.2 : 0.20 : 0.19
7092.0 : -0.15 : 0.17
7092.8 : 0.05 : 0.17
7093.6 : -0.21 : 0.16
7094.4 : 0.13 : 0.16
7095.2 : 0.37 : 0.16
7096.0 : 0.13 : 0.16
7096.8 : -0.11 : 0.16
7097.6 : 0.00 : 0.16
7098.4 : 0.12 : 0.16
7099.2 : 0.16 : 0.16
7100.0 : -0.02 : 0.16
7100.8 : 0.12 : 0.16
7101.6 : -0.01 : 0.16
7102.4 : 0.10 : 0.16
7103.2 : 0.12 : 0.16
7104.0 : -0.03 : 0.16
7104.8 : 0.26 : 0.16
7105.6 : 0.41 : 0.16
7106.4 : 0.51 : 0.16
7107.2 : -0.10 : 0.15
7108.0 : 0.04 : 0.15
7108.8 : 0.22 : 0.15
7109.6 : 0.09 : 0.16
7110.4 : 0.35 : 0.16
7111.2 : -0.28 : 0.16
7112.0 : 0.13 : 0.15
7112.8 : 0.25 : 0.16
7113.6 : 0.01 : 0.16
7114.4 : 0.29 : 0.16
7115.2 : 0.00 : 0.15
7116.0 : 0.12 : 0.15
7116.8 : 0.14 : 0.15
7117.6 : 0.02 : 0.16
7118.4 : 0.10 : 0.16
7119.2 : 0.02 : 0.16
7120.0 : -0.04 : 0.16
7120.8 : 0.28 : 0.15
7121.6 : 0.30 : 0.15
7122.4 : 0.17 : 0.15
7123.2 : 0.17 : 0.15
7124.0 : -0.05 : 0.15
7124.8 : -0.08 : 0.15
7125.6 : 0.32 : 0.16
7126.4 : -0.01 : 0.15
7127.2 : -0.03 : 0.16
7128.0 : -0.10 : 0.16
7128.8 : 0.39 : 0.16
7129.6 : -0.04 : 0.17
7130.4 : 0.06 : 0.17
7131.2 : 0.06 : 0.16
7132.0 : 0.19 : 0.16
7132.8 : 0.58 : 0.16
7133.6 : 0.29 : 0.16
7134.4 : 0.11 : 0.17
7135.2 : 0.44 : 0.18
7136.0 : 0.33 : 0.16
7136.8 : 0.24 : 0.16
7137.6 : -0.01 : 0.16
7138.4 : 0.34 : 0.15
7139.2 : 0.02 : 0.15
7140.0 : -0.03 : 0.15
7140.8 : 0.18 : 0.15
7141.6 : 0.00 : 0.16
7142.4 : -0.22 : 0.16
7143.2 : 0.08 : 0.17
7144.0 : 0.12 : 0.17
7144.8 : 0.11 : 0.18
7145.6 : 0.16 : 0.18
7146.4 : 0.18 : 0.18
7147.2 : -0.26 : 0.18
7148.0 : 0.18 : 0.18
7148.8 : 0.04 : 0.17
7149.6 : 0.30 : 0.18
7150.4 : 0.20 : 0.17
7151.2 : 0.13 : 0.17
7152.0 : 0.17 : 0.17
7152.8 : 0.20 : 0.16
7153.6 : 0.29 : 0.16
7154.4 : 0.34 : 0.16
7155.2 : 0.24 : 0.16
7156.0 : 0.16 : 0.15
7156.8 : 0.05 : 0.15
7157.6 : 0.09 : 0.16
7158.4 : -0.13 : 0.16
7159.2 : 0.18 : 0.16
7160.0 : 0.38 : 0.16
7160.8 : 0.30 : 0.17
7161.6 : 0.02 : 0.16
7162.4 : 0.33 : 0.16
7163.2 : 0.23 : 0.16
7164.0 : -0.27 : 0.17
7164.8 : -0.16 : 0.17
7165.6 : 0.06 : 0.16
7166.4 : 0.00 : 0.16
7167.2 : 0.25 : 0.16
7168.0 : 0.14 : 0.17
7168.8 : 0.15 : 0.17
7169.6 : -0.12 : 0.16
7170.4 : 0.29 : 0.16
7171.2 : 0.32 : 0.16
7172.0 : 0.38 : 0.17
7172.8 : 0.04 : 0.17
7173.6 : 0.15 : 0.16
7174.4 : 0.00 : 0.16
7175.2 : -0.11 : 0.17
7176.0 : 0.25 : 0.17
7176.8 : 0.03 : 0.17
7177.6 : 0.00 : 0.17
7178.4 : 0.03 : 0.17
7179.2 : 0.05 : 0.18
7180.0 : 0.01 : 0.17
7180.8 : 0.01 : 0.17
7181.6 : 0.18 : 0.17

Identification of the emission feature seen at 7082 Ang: [O II]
